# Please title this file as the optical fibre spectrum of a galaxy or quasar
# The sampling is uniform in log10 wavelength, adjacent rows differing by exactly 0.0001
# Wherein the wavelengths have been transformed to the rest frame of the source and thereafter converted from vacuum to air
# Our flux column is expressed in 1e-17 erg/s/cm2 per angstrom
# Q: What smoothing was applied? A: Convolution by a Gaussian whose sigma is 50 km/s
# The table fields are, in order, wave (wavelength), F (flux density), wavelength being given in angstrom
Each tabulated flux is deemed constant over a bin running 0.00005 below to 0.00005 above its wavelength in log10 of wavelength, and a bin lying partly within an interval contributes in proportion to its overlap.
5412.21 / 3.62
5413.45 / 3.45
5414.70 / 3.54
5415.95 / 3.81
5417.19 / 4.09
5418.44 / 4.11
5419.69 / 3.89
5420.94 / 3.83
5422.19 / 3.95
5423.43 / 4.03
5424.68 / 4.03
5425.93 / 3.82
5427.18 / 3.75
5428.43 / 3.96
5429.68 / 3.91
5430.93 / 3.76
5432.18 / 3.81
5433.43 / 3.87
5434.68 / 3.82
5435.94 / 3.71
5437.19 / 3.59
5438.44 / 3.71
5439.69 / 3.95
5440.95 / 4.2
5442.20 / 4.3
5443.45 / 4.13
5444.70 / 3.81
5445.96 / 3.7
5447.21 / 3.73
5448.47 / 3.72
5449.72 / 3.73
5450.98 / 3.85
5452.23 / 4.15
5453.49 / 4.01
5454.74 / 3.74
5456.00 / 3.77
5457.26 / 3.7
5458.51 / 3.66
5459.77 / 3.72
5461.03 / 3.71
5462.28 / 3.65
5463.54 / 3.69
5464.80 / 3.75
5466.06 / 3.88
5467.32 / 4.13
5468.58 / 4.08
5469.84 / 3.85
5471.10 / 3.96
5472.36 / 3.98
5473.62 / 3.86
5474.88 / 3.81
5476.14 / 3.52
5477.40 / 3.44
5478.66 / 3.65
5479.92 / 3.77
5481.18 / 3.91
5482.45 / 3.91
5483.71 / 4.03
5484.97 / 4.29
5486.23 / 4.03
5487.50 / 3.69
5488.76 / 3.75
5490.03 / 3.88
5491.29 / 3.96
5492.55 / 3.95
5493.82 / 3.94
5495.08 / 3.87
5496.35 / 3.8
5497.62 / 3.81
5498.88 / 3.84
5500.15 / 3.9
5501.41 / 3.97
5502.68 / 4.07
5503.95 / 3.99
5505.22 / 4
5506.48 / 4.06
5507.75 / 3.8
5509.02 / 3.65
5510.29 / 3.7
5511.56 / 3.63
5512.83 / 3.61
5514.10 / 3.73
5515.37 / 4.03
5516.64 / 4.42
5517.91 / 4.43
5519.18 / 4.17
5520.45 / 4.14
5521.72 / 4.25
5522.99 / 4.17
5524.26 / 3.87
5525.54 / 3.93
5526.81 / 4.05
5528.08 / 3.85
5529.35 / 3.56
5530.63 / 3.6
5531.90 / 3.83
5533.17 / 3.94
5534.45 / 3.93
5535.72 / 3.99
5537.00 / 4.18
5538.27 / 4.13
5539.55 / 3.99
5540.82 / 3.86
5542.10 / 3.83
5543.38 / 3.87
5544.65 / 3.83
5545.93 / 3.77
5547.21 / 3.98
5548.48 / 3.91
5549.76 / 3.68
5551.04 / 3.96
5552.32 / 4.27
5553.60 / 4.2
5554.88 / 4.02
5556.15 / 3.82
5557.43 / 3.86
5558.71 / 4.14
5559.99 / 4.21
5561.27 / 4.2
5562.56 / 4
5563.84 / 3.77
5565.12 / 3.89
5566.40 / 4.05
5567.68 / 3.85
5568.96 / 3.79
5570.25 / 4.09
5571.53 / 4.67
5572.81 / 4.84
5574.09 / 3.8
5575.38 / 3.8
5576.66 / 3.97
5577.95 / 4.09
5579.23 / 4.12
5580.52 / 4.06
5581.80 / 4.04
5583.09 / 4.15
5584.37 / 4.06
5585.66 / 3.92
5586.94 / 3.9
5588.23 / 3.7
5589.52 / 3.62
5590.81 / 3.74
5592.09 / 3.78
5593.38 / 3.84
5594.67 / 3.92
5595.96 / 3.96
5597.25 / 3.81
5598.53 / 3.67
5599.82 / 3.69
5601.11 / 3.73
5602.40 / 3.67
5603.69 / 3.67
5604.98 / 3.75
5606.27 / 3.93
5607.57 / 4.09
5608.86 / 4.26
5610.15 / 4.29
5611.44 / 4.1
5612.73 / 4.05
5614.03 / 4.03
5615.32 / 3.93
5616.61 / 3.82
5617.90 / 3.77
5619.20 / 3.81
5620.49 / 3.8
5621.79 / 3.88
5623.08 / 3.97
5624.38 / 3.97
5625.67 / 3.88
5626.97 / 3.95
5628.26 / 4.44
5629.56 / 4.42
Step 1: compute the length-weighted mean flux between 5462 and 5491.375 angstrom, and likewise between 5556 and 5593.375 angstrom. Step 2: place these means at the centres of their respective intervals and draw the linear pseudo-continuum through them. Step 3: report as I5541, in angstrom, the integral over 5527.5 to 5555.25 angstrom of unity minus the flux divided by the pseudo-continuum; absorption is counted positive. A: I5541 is 0.22 angstrom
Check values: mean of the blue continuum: 3.85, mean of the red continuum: 4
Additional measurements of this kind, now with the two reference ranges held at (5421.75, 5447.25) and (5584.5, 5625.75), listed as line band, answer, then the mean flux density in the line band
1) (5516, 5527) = -0.8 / 4.16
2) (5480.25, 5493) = -0.2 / 3.94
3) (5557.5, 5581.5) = -1.2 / 4.07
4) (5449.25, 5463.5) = 0.4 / 3.79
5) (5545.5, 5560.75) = -0.4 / 3.99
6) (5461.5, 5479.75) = 0.4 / 3.8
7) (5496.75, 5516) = 0.2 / 3.85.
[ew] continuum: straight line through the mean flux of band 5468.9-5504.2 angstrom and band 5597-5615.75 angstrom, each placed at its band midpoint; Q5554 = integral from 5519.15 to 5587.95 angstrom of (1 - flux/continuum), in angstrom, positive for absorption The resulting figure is -1.73 angstrom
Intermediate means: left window 3.87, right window 3.91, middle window 3.99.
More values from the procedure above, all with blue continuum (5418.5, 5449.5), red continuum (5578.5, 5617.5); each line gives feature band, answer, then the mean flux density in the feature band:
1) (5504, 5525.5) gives -0.5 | 3.98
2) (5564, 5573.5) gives -0.6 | 4.15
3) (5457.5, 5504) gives 0.4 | 3.85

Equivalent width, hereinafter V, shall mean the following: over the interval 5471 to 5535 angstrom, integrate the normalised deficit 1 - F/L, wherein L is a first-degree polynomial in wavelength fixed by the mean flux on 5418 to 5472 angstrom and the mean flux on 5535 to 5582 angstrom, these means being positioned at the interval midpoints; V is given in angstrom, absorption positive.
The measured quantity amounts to 0.6 angstrom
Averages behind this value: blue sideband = 3.86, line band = 3.9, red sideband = 4.01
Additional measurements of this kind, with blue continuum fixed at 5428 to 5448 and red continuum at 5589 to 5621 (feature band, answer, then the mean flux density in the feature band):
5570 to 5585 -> -1.05 angstrom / 4.14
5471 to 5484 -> 0.26 angstrom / 3.79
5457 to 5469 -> 0.23 angstrom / 3.8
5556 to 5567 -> -0.37 angstrom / 4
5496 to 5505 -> -0.11 angstrom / 3.92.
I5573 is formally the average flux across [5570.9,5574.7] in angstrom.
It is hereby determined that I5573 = 4.45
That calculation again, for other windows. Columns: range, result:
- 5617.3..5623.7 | 3.84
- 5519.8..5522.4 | 4.2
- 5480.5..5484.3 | 3.94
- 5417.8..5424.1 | 3.96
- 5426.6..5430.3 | 3.87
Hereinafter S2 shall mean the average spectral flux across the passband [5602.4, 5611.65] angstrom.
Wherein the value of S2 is 3.98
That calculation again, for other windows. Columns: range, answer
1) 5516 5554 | 3.98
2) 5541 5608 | 3.94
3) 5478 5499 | 3.89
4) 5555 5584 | 4.06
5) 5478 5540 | 3.93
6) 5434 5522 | 3.88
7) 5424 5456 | 3.87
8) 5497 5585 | 3.98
